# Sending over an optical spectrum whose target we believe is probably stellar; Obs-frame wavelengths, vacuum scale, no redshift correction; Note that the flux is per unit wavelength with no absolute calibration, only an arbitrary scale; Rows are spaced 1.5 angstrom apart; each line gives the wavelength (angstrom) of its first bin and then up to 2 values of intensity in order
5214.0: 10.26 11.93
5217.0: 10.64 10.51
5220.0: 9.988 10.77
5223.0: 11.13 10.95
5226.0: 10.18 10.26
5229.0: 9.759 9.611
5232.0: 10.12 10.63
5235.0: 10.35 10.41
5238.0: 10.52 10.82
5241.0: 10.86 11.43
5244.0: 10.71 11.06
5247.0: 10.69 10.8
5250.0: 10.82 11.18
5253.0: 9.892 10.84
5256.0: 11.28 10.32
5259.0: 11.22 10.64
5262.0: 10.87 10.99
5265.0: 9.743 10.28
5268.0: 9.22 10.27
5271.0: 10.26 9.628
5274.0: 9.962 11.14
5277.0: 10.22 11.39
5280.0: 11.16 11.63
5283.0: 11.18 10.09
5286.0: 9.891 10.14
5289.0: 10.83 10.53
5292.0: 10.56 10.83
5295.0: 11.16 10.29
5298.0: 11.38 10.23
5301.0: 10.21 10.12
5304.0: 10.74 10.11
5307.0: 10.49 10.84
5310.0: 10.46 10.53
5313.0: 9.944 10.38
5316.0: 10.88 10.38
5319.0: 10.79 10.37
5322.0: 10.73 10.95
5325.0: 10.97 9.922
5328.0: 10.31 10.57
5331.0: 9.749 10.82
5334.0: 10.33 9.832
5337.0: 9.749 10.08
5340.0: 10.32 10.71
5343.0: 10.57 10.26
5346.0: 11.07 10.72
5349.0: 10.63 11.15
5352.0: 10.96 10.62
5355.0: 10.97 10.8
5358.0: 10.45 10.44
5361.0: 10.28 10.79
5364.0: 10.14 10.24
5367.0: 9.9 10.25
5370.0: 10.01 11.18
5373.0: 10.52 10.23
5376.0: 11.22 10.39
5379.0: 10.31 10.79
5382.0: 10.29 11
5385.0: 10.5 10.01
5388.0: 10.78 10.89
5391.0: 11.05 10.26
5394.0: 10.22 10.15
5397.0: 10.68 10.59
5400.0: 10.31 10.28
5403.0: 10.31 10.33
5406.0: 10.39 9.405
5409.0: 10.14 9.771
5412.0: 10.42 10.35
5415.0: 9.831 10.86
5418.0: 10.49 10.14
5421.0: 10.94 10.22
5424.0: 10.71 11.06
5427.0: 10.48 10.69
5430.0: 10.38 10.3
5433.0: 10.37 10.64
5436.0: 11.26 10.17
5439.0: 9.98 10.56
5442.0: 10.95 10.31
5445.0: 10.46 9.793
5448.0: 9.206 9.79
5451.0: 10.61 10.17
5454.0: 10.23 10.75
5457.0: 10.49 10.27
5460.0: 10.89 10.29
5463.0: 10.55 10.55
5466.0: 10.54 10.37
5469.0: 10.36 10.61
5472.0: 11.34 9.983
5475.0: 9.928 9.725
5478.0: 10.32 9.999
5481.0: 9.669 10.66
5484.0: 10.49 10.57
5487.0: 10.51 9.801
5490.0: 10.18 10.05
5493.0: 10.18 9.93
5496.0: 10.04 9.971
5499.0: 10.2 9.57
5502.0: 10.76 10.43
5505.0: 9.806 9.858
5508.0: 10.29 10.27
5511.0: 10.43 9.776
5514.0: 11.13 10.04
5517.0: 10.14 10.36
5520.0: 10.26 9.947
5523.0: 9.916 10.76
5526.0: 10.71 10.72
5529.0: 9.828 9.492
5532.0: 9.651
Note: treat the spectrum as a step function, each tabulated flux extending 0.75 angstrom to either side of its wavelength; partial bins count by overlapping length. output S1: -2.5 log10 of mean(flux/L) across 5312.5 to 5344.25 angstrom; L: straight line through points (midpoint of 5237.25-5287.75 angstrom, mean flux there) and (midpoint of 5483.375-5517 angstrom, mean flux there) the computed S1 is 0.01 mag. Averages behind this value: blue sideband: 10.6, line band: 10.4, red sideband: 10.2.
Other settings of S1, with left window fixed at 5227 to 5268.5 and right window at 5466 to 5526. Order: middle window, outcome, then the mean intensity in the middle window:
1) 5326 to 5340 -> 0.03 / 10.2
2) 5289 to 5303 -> -0.01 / 10.6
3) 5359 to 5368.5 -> 0.01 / 10.3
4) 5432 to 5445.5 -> -0.02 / 10.5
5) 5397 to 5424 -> 0.00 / 10.3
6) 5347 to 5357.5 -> -0.04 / 10.8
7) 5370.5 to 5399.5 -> -0.02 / 10.6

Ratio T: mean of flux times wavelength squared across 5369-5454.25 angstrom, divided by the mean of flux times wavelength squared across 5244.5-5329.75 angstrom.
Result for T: 1.0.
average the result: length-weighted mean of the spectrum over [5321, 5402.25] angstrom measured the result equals 10.5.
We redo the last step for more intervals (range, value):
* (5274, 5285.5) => 10.9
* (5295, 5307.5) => 10.5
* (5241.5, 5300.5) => 10.6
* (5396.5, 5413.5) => 10.2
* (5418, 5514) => 10.3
